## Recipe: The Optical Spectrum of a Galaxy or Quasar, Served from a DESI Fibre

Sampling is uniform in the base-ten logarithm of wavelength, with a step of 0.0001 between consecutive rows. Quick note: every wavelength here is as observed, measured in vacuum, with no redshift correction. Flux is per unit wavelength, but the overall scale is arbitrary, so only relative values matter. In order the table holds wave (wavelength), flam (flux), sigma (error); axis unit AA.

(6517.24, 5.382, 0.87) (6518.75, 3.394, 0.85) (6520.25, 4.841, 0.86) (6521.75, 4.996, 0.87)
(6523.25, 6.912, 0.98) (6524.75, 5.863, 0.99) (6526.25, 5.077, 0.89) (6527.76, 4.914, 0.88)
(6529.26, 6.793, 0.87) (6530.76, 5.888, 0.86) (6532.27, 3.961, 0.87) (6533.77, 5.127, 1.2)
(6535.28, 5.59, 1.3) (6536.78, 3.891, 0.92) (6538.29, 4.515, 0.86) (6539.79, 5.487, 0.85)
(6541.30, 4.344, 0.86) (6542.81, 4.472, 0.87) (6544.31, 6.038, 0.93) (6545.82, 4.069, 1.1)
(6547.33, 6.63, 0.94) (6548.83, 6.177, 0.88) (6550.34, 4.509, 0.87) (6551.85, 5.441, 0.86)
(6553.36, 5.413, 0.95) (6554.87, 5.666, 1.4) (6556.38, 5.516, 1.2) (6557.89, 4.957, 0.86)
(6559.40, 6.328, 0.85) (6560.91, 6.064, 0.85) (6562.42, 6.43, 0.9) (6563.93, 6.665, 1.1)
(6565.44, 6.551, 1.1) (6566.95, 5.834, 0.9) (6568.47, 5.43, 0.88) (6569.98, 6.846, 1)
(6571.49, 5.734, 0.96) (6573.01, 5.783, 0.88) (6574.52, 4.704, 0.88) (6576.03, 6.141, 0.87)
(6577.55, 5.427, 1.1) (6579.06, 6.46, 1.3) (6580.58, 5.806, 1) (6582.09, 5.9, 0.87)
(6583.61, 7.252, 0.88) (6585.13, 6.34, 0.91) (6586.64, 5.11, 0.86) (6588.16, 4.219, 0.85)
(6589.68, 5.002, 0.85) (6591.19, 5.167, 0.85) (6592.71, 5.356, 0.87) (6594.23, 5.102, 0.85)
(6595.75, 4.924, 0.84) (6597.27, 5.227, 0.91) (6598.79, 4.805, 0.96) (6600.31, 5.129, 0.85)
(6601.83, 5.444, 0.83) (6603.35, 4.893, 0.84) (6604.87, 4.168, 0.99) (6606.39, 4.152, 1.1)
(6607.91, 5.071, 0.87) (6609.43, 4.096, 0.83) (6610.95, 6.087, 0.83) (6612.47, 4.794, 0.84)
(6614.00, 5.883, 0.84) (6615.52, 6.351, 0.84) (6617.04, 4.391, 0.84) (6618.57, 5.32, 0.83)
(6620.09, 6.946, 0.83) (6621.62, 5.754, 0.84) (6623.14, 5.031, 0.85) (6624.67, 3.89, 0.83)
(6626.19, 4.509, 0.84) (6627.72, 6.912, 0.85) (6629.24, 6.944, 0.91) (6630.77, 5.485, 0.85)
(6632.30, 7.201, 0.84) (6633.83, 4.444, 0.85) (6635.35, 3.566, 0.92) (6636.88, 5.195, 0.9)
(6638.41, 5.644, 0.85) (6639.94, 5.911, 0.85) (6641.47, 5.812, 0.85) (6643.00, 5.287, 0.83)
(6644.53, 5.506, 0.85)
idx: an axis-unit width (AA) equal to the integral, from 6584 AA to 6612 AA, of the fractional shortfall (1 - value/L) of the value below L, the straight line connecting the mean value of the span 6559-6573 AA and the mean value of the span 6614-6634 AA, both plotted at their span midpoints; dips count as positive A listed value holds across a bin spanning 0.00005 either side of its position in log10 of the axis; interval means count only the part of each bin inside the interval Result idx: 4.1 AA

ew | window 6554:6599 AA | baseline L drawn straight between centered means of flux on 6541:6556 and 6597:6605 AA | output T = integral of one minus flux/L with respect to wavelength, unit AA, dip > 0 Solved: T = -4.9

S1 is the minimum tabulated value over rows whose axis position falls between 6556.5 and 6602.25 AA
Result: 4.219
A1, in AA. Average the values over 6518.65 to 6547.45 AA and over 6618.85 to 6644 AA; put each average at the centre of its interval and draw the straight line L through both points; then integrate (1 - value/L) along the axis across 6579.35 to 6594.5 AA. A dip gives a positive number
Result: -0.6 AA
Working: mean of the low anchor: 5.15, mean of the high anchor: 5.53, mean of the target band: 5.57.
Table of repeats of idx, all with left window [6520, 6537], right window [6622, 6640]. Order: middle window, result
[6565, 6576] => -0.9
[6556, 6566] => -1.3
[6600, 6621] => 0.7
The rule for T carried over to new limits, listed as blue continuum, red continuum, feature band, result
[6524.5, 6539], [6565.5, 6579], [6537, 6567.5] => -0.19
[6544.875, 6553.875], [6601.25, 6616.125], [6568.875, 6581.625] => -1.46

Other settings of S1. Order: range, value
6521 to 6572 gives 3.891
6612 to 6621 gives 4.391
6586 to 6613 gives 4.096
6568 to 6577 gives 4.704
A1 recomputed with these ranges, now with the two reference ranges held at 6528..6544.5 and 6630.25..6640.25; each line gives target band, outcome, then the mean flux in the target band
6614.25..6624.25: -0.6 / 5.58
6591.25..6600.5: 0.2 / 5.09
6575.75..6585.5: -1.9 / 6.18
